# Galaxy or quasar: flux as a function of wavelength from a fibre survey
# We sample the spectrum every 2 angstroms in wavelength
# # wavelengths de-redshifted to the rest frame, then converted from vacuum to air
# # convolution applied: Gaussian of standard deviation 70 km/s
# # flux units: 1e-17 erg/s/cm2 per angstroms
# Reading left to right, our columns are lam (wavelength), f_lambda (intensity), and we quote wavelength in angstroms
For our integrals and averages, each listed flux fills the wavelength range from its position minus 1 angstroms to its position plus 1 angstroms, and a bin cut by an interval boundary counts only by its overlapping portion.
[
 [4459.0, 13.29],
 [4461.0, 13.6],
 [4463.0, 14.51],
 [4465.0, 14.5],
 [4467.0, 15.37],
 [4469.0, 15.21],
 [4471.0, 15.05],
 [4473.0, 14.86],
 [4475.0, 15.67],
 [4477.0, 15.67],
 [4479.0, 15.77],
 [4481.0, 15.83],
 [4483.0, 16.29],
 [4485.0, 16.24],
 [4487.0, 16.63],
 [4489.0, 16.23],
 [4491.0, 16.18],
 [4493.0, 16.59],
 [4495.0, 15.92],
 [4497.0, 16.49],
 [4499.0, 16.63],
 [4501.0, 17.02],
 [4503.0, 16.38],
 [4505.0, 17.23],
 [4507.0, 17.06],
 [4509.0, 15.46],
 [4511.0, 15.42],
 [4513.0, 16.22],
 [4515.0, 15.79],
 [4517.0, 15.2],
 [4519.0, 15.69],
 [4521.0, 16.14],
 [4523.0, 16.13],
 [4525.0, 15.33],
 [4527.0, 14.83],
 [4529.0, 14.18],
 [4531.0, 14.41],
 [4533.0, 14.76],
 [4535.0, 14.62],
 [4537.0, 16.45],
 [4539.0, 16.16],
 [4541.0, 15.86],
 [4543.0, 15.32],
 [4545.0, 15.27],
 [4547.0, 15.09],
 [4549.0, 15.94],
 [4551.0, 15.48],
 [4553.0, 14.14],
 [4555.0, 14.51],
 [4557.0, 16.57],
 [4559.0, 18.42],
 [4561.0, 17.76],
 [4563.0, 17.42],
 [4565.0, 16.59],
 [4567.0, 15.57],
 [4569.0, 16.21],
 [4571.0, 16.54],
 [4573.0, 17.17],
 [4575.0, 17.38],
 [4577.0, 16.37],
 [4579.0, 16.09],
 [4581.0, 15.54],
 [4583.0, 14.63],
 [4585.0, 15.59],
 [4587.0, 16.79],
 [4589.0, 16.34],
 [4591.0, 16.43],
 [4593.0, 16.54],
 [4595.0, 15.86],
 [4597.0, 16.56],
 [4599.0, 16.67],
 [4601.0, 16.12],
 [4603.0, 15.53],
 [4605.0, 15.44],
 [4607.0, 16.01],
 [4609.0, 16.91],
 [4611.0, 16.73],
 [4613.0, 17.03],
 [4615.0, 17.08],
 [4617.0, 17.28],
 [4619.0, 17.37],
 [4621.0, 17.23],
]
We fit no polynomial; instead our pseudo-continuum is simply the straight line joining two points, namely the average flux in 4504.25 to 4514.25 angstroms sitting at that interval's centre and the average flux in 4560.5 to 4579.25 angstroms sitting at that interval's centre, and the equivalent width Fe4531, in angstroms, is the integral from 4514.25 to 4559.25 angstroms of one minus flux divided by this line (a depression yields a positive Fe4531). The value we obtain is 2.8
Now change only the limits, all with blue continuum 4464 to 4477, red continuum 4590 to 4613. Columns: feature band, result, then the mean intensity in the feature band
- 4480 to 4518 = -2.1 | 16.3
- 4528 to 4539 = 0.5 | 15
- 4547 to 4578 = -0.8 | 16.4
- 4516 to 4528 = 0.0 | 15.6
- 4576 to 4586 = 0.3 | 15.6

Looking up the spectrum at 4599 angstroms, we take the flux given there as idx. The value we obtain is 16.67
